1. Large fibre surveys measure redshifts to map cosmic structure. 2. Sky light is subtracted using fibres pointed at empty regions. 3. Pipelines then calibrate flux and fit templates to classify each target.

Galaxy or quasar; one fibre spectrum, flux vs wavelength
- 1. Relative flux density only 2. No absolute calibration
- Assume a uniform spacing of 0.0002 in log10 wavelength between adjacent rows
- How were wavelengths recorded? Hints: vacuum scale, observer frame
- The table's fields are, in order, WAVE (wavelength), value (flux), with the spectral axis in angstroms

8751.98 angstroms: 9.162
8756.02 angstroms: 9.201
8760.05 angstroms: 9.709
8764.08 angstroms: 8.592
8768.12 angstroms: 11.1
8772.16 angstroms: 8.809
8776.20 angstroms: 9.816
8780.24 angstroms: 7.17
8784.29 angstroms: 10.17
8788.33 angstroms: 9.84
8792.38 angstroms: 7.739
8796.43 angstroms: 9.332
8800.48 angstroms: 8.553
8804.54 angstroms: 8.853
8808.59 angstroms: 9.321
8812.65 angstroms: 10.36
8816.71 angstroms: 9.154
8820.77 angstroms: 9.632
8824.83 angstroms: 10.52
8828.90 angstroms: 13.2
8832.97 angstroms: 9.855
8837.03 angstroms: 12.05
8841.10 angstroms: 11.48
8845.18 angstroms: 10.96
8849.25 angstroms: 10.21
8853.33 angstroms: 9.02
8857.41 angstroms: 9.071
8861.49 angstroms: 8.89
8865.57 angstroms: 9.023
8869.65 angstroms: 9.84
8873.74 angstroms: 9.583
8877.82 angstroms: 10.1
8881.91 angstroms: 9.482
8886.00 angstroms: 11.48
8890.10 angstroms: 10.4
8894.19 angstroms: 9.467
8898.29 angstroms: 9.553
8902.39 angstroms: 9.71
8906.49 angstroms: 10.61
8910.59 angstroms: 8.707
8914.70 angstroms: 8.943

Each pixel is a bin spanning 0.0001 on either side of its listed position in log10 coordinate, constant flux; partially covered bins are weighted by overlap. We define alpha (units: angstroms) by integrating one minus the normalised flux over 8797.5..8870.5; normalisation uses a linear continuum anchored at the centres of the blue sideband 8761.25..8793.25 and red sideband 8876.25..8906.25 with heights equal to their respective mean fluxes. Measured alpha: -2.70 angstroms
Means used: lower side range 9.22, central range 9.99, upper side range 10.1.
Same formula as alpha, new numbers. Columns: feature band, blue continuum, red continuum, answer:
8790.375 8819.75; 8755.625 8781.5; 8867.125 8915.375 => 1.2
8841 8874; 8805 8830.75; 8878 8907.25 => 1.5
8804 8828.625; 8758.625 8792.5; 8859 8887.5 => -1.2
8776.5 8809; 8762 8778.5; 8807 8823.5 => 2.4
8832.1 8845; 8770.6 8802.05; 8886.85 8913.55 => -2.6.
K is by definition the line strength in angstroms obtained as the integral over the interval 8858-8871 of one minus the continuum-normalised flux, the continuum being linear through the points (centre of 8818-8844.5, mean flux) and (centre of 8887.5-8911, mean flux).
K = 1.57 angstroms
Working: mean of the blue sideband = 11.1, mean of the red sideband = 9.85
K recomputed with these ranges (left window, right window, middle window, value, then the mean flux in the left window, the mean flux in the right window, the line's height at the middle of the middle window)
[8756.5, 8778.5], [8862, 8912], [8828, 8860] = -2.94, 9.55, 9.82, 9.72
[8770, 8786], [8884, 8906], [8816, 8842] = -3.84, 8.98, 10.2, 9.49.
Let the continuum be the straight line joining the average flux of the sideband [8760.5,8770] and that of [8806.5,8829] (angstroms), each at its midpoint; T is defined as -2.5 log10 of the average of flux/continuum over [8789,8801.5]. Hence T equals 0.152 mag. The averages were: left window 9.81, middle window 8.68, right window 10.1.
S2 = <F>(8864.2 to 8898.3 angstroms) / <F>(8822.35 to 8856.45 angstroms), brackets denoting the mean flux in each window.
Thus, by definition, 0.9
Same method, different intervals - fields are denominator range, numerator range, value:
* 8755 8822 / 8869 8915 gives 1.07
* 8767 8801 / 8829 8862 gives 1.14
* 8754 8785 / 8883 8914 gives 1.07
